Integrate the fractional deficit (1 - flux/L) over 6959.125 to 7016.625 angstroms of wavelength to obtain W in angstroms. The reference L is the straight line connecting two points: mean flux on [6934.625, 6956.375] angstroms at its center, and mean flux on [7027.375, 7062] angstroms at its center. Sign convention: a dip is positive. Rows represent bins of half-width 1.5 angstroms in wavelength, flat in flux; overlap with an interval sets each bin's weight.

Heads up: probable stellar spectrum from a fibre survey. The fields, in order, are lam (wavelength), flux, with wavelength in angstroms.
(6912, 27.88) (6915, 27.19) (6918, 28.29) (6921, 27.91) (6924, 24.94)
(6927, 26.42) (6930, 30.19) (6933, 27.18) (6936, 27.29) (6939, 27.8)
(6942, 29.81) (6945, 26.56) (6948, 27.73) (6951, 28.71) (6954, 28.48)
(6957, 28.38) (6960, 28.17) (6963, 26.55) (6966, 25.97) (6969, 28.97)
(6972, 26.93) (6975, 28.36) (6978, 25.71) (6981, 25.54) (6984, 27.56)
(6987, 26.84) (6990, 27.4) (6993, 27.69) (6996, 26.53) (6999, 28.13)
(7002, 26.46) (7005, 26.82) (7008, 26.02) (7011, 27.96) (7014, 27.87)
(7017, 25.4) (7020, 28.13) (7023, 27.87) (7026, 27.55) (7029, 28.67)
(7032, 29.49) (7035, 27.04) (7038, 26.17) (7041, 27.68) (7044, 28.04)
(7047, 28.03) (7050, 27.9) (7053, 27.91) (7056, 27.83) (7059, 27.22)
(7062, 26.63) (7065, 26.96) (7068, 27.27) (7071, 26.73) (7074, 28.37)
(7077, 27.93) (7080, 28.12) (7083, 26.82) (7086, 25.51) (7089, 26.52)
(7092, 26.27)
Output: 1.76 angstroms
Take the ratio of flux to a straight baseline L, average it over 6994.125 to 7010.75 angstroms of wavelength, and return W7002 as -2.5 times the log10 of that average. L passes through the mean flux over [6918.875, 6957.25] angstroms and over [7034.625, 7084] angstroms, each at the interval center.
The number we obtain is 0.029 mag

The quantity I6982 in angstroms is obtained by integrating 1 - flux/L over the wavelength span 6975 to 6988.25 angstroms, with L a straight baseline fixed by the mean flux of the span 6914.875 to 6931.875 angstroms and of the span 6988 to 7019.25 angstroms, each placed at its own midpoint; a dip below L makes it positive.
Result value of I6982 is 0.27 angstroms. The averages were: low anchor 27.5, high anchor 27.1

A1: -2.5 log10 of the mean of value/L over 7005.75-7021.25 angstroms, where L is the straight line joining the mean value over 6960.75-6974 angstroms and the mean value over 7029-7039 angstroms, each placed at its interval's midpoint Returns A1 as 0.02 mag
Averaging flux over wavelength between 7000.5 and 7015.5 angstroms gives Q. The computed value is 27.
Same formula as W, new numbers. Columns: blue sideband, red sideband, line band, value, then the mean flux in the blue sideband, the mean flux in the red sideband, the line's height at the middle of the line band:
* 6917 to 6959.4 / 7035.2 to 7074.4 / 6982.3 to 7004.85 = 0.4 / 27.8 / 27.4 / 27.6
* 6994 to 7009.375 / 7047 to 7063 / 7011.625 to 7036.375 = -0.6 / 26.8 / 27.6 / 27.1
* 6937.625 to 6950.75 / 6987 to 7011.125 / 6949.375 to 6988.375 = 0.3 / 28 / 27.1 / 27.6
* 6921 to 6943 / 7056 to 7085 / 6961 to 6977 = 0.1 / 27.6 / 27.3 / 27.6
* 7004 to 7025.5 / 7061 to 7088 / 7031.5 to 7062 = -0.5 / 27.2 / 27.1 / 27.2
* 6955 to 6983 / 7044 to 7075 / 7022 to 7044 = -0.3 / 27.2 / 27.5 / 27.4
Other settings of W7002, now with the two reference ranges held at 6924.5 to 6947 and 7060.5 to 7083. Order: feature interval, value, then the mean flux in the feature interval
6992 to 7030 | 0.010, 27.3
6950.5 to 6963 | -0.019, 28.2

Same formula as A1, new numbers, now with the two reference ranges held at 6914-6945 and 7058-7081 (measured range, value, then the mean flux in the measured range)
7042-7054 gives -0.02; 28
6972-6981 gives 0.03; 26.8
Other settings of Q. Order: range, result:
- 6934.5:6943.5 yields 28.3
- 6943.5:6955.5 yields 27.9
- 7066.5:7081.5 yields 27.7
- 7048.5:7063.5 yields 27.5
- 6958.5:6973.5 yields 27.3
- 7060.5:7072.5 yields 26.9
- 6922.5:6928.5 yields 25.7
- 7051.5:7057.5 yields 27.9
